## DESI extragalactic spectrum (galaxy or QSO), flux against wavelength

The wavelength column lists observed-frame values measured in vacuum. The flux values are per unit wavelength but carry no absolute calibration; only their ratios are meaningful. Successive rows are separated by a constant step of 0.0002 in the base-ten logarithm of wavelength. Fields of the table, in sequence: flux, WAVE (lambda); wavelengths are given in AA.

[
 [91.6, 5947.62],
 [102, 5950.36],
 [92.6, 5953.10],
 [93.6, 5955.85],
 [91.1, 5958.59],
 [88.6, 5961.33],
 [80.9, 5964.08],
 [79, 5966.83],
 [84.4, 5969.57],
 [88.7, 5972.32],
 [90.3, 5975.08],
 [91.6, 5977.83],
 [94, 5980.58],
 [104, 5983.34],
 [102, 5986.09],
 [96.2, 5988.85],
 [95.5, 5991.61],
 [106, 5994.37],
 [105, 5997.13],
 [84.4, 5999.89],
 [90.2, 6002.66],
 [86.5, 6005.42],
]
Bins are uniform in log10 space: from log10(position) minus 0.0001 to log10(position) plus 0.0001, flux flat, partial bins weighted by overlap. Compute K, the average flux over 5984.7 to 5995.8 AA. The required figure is 100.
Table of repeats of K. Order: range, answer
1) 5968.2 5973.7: 86.5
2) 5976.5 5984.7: 96.5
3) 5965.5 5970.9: 81.8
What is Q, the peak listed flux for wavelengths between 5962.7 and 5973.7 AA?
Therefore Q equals 88.7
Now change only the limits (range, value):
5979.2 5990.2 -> 104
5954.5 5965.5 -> 93.6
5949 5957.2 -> 102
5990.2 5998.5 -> 106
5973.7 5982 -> 94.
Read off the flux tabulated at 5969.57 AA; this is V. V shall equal 84.4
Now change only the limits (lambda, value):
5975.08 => 90.3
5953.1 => 92.6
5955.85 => 93.6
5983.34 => 104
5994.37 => 106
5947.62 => 91.6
